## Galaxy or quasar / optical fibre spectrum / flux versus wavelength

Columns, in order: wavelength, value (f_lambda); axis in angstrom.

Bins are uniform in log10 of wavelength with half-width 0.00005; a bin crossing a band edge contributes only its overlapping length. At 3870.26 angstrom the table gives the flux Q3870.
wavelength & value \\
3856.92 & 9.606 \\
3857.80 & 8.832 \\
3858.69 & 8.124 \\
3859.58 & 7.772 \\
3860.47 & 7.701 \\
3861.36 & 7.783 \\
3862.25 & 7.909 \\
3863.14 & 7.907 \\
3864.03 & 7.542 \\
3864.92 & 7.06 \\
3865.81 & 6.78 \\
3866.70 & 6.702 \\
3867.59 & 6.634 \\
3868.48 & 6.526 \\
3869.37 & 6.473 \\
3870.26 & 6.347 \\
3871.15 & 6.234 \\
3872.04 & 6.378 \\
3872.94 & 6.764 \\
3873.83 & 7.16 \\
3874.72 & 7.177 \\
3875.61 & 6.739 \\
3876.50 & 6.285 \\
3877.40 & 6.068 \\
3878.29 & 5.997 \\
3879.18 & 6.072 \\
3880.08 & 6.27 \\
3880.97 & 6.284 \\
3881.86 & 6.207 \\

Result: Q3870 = 6.347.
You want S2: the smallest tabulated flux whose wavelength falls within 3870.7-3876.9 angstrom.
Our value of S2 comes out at 6.234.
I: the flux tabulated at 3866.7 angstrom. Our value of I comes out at 6.702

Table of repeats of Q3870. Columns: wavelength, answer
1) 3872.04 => 6.378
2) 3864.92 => 7.06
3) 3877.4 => 6.068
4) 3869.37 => 6.473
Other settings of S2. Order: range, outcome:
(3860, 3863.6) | 7.701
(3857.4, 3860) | 7.772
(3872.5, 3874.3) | 6.764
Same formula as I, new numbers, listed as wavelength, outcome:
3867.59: 6.634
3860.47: 7.701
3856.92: 9.606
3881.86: 6.207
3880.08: 6.27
